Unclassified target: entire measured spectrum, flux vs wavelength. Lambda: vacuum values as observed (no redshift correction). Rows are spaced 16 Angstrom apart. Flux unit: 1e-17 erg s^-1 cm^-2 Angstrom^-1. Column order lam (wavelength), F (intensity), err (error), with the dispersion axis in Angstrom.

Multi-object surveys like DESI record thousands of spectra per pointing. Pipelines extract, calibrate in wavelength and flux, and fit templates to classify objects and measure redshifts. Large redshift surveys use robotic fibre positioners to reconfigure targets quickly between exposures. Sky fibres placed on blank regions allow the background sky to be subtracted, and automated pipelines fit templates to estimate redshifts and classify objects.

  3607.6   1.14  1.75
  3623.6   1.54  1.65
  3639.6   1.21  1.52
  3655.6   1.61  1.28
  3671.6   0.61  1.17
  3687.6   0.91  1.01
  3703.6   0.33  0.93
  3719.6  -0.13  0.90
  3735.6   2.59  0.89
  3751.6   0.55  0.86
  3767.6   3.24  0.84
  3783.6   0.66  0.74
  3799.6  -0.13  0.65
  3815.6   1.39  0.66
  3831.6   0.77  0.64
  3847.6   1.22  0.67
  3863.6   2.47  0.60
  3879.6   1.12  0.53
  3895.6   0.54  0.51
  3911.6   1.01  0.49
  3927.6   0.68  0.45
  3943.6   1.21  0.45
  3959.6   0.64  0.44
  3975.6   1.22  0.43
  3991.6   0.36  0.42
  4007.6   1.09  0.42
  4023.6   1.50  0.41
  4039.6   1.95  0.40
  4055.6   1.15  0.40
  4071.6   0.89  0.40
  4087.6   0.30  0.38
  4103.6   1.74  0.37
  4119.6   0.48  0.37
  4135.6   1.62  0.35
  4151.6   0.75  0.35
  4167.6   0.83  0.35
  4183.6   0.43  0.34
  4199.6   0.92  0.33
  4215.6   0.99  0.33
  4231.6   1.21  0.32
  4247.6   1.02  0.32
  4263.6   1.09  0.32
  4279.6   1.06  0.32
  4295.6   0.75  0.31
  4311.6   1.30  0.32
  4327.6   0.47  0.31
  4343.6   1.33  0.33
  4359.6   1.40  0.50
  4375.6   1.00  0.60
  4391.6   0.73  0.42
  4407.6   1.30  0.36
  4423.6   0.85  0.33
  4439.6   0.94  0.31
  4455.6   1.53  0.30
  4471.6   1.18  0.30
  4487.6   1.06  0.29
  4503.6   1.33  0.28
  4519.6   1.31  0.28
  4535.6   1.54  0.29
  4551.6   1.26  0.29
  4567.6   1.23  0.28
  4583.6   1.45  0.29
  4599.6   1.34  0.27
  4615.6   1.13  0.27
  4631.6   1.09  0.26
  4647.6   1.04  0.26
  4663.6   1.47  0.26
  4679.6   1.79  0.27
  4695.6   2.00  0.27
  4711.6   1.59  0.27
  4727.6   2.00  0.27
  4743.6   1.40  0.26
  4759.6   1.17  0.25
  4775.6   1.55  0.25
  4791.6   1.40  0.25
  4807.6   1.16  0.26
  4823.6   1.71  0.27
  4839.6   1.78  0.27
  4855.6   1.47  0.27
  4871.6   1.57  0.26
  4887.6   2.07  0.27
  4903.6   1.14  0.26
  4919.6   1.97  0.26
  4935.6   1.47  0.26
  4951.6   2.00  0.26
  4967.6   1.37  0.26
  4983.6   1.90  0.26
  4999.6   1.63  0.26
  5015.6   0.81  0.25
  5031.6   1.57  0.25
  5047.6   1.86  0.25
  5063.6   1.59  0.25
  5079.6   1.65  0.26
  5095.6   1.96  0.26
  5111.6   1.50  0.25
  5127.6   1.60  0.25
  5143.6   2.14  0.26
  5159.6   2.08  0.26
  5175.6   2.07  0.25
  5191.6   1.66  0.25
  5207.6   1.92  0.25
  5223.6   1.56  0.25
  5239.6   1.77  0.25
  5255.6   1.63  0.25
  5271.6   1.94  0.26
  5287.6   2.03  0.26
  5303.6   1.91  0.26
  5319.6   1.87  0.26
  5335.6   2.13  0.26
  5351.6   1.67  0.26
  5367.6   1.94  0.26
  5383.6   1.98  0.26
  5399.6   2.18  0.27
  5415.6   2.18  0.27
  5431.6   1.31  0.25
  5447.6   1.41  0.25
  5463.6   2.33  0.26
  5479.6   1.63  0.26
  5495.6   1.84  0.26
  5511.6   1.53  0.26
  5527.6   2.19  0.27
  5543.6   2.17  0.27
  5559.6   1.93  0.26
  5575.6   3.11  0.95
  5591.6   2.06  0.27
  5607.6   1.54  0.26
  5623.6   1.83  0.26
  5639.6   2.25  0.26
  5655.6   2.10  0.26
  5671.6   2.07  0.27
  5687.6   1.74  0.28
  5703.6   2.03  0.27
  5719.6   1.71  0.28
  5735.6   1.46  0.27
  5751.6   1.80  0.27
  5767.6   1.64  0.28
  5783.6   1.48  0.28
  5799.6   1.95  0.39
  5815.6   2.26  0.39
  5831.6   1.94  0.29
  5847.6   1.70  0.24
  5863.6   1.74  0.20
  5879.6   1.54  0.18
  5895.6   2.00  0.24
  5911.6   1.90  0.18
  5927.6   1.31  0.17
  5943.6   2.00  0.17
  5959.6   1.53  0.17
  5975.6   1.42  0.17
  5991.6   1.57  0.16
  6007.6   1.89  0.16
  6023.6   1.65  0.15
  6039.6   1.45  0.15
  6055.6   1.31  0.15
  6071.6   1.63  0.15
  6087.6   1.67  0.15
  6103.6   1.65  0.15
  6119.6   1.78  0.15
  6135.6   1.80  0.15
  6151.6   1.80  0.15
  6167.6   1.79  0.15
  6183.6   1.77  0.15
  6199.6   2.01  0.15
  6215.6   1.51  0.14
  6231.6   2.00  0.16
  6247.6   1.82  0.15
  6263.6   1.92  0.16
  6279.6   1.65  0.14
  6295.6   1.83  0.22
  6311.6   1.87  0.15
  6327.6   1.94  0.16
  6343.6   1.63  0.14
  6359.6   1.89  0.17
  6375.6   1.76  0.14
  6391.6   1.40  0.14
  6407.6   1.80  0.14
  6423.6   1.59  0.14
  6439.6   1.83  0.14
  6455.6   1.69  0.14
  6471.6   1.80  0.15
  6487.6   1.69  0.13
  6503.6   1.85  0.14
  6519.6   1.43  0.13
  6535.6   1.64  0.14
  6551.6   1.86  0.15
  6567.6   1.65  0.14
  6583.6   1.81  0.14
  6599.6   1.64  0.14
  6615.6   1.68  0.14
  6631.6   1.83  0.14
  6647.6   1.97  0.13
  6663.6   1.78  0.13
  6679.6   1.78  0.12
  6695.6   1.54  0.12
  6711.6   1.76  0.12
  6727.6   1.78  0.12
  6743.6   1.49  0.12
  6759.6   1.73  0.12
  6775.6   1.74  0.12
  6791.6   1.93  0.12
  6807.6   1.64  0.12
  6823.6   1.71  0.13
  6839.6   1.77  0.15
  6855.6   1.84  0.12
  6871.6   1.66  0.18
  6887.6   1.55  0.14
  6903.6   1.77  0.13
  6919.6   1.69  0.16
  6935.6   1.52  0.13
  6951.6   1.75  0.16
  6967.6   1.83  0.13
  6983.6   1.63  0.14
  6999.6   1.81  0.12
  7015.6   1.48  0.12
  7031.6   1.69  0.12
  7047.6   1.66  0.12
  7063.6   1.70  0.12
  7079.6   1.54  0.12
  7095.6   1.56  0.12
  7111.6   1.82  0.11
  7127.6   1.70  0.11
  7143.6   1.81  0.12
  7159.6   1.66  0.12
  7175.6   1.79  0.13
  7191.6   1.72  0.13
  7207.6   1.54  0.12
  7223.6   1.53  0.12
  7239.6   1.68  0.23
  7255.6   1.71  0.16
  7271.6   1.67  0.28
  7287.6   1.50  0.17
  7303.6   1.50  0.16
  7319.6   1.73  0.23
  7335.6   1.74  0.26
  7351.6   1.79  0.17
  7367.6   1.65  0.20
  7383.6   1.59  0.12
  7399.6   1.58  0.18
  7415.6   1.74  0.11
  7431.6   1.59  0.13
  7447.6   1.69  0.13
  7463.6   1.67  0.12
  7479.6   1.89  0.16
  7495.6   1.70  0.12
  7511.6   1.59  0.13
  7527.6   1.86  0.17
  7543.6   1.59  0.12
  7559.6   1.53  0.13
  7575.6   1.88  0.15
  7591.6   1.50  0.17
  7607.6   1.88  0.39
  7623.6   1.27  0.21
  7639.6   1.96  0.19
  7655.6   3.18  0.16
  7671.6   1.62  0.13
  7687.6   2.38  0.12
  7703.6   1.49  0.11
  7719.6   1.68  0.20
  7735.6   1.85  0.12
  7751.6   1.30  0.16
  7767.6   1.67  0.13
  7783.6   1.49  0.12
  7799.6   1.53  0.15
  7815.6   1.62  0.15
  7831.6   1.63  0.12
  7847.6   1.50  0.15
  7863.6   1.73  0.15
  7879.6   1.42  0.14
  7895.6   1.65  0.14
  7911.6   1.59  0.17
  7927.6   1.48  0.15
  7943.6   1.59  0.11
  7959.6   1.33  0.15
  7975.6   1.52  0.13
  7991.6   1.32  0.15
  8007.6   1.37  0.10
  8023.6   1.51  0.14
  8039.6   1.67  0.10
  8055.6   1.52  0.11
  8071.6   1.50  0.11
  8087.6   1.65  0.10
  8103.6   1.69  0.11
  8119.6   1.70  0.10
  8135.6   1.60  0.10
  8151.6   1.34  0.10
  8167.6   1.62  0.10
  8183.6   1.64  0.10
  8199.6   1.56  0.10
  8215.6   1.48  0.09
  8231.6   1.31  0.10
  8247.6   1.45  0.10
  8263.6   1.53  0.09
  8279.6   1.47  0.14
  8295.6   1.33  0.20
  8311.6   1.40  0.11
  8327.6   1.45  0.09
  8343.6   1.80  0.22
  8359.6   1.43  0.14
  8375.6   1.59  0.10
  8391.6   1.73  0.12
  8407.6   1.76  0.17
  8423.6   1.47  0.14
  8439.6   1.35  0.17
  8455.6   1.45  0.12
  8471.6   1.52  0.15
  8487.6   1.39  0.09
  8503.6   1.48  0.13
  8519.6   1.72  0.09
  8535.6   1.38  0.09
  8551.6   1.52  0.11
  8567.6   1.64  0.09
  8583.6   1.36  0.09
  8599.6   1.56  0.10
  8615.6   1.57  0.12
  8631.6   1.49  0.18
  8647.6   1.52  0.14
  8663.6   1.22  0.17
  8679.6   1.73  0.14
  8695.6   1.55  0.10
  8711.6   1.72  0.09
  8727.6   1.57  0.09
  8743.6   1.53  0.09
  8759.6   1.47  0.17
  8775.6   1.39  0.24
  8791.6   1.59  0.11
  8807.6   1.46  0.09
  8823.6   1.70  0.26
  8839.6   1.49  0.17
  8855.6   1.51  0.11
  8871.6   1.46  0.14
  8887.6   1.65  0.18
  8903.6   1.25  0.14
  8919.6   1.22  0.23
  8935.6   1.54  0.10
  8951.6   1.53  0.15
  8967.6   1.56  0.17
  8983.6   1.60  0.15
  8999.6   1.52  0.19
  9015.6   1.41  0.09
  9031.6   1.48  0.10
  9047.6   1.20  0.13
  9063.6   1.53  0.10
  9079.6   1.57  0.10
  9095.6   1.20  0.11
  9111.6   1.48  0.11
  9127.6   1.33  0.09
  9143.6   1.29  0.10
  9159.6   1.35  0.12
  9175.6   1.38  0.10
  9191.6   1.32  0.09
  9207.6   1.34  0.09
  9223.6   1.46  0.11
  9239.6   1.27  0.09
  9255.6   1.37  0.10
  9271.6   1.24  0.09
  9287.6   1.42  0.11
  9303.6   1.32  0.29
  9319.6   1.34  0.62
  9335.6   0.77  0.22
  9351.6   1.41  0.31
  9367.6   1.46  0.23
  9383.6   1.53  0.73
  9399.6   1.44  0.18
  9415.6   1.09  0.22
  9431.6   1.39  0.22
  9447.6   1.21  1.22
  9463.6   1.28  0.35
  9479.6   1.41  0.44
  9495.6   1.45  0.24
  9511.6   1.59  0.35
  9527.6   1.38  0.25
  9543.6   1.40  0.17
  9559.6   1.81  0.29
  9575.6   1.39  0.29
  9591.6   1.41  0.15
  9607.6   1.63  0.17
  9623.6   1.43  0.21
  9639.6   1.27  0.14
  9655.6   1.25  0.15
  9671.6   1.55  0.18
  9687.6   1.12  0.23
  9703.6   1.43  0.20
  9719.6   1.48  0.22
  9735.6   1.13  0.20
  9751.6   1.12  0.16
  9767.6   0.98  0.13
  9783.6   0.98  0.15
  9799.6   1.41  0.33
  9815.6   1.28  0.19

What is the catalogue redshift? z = 0.167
